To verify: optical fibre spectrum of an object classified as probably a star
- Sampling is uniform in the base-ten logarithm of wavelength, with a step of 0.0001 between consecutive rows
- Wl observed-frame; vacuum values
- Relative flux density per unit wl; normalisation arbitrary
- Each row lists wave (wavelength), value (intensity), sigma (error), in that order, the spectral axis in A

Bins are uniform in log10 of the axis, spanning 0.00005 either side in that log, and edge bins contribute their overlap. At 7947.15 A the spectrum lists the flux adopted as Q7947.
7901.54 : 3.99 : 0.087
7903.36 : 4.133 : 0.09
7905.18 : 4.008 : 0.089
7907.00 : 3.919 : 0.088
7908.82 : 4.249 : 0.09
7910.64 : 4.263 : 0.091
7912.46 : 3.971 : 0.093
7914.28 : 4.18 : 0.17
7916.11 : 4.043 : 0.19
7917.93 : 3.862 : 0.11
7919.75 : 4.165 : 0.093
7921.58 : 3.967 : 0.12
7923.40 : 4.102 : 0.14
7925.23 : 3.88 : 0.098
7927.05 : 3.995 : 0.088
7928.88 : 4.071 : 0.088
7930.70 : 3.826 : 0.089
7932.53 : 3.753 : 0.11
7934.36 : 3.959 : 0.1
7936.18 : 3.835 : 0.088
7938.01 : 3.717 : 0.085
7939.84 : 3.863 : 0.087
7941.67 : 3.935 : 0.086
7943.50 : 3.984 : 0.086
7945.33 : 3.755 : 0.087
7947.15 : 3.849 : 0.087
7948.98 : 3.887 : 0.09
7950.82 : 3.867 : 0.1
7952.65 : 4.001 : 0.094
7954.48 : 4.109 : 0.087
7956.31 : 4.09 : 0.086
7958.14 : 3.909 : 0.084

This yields 3.849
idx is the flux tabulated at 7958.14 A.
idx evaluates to 3.909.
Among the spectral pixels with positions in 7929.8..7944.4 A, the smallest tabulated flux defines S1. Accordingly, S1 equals 3.717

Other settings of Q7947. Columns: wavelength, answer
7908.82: 4.249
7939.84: 3.863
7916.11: 4.043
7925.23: 3.88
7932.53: 3.753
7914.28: 4.18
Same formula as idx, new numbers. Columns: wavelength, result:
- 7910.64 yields 4.263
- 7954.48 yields 4.109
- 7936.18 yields 3.835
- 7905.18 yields 4.008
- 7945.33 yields 3.755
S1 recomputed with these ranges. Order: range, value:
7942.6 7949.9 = 3.755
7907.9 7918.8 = 3.862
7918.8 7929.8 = 3.88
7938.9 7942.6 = 3.863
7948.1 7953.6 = 3.867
